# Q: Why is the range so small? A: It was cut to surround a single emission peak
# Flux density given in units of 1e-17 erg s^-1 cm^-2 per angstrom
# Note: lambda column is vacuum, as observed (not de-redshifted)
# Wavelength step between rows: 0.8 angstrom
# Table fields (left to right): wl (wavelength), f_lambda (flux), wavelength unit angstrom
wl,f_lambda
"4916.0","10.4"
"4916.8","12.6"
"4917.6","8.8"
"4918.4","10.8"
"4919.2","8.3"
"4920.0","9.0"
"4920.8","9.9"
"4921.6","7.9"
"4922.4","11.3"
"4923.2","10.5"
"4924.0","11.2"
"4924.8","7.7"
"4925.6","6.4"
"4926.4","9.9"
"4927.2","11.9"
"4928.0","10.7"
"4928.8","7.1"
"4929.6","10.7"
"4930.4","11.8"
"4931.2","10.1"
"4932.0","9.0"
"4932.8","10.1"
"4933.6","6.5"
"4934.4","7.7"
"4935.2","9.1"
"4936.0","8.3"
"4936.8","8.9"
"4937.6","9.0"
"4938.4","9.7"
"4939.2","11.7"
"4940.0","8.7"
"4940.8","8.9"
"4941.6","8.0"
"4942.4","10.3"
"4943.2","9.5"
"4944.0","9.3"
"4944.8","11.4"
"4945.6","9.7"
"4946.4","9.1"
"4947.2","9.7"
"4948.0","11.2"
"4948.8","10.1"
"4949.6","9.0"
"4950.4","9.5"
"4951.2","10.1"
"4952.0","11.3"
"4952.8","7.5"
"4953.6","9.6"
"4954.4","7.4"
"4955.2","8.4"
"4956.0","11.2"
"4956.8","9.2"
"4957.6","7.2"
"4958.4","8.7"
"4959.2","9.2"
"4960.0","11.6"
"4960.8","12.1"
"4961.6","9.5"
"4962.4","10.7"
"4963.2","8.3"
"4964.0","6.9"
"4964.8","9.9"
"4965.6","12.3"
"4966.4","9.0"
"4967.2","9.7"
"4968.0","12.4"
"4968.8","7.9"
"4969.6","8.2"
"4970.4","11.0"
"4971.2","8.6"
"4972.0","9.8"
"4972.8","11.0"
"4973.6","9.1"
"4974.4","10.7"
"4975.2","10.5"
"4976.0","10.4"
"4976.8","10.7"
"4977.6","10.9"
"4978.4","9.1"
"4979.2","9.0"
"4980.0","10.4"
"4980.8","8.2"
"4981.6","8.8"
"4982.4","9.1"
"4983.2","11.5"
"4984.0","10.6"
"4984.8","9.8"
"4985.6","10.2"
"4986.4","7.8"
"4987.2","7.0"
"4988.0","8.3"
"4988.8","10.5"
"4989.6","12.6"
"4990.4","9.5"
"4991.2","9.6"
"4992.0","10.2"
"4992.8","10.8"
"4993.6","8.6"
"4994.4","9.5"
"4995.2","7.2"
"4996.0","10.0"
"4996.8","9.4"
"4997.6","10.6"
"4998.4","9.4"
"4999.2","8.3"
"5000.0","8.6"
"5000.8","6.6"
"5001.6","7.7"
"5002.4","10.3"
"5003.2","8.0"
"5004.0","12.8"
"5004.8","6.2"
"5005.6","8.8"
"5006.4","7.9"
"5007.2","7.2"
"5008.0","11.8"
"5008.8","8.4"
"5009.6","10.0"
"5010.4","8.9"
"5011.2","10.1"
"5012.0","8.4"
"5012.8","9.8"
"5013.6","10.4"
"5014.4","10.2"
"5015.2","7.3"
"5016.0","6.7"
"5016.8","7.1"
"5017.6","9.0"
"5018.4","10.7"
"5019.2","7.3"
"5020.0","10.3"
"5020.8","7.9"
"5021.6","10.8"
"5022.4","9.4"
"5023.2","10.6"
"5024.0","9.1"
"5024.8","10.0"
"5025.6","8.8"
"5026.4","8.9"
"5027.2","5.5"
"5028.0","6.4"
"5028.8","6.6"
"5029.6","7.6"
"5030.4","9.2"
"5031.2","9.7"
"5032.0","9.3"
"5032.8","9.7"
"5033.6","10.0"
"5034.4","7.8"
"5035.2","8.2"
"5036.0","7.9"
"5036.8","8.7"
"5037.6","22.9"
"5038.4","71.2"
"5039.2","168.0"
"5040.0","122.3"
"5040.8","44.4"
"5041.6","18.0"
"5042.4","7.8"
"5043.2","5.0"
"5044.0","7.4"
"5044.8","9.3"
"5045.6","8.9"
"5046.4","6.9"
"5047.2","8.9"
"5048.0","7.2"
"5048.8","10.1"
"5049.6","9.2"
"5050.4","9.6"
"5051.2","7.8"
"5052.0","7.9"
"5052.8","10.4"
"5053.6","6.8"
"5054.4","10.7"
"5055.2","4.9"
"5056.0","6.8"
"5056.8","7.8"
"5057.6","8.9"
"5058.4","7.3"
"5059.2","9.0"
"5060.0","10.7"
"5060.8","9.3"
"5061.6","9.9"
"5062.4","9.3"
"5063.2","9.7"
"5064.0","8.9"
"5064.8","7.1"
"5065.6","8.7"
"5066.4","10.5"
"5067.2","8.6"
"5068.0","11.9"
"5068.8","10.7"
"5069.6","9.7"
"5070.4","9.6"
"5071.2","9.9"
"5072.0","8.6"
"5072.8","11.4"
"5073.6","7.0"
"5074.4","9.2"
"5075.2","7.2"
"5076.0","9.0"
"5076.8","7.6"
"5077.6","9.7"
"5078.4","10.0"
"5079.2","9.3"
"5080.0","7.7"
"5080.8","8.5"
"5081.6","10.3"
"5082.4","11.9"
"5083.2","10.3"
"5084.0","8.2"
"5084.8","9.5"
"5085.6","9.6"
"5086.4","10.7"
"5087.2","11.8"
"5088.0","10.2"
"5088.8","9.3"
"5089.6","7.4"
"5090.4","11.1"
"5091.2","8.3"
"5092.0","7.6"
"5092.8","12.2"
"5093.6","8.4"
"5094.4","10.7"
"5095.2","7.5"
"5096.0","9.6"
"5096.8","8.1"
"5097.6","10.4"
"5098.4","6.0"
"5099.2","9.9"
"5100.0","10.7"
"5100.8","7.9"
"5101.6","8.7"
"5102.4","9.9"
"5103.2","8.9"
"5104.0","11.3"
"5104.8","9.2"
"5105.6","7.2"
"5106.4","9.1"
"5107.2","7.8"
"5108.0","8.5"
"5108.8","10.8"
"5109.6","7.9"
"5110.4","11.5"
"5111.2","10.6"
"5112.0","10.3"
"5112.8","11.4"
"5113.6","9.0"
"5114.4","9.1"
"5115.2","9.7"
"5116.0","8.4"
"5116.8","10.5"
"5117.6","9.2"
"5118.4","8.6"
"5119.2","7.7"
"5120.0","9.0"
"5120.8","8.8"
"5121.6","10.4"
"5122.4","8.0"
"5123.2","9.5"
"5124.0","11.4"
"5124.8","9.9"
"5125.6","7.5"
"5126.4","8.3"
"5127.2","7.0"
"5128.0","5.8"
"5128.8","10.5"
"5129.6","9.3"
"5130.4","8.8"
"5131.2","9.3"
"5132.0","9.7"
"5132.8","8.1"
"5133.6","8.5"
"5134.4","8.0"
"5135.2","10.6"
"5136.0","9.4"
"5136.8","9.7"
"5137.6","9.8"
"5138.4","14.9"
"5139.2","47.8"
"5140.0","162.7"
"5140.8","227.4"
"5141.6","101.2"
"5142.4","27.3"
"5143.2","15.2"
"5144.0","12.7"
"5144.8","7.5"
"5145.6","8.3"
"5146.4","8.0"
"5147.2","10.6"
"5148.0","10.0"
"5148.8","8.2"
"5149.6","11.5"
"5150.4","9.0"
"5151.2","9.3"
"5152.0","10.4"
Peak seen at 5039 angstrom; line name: H-beta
